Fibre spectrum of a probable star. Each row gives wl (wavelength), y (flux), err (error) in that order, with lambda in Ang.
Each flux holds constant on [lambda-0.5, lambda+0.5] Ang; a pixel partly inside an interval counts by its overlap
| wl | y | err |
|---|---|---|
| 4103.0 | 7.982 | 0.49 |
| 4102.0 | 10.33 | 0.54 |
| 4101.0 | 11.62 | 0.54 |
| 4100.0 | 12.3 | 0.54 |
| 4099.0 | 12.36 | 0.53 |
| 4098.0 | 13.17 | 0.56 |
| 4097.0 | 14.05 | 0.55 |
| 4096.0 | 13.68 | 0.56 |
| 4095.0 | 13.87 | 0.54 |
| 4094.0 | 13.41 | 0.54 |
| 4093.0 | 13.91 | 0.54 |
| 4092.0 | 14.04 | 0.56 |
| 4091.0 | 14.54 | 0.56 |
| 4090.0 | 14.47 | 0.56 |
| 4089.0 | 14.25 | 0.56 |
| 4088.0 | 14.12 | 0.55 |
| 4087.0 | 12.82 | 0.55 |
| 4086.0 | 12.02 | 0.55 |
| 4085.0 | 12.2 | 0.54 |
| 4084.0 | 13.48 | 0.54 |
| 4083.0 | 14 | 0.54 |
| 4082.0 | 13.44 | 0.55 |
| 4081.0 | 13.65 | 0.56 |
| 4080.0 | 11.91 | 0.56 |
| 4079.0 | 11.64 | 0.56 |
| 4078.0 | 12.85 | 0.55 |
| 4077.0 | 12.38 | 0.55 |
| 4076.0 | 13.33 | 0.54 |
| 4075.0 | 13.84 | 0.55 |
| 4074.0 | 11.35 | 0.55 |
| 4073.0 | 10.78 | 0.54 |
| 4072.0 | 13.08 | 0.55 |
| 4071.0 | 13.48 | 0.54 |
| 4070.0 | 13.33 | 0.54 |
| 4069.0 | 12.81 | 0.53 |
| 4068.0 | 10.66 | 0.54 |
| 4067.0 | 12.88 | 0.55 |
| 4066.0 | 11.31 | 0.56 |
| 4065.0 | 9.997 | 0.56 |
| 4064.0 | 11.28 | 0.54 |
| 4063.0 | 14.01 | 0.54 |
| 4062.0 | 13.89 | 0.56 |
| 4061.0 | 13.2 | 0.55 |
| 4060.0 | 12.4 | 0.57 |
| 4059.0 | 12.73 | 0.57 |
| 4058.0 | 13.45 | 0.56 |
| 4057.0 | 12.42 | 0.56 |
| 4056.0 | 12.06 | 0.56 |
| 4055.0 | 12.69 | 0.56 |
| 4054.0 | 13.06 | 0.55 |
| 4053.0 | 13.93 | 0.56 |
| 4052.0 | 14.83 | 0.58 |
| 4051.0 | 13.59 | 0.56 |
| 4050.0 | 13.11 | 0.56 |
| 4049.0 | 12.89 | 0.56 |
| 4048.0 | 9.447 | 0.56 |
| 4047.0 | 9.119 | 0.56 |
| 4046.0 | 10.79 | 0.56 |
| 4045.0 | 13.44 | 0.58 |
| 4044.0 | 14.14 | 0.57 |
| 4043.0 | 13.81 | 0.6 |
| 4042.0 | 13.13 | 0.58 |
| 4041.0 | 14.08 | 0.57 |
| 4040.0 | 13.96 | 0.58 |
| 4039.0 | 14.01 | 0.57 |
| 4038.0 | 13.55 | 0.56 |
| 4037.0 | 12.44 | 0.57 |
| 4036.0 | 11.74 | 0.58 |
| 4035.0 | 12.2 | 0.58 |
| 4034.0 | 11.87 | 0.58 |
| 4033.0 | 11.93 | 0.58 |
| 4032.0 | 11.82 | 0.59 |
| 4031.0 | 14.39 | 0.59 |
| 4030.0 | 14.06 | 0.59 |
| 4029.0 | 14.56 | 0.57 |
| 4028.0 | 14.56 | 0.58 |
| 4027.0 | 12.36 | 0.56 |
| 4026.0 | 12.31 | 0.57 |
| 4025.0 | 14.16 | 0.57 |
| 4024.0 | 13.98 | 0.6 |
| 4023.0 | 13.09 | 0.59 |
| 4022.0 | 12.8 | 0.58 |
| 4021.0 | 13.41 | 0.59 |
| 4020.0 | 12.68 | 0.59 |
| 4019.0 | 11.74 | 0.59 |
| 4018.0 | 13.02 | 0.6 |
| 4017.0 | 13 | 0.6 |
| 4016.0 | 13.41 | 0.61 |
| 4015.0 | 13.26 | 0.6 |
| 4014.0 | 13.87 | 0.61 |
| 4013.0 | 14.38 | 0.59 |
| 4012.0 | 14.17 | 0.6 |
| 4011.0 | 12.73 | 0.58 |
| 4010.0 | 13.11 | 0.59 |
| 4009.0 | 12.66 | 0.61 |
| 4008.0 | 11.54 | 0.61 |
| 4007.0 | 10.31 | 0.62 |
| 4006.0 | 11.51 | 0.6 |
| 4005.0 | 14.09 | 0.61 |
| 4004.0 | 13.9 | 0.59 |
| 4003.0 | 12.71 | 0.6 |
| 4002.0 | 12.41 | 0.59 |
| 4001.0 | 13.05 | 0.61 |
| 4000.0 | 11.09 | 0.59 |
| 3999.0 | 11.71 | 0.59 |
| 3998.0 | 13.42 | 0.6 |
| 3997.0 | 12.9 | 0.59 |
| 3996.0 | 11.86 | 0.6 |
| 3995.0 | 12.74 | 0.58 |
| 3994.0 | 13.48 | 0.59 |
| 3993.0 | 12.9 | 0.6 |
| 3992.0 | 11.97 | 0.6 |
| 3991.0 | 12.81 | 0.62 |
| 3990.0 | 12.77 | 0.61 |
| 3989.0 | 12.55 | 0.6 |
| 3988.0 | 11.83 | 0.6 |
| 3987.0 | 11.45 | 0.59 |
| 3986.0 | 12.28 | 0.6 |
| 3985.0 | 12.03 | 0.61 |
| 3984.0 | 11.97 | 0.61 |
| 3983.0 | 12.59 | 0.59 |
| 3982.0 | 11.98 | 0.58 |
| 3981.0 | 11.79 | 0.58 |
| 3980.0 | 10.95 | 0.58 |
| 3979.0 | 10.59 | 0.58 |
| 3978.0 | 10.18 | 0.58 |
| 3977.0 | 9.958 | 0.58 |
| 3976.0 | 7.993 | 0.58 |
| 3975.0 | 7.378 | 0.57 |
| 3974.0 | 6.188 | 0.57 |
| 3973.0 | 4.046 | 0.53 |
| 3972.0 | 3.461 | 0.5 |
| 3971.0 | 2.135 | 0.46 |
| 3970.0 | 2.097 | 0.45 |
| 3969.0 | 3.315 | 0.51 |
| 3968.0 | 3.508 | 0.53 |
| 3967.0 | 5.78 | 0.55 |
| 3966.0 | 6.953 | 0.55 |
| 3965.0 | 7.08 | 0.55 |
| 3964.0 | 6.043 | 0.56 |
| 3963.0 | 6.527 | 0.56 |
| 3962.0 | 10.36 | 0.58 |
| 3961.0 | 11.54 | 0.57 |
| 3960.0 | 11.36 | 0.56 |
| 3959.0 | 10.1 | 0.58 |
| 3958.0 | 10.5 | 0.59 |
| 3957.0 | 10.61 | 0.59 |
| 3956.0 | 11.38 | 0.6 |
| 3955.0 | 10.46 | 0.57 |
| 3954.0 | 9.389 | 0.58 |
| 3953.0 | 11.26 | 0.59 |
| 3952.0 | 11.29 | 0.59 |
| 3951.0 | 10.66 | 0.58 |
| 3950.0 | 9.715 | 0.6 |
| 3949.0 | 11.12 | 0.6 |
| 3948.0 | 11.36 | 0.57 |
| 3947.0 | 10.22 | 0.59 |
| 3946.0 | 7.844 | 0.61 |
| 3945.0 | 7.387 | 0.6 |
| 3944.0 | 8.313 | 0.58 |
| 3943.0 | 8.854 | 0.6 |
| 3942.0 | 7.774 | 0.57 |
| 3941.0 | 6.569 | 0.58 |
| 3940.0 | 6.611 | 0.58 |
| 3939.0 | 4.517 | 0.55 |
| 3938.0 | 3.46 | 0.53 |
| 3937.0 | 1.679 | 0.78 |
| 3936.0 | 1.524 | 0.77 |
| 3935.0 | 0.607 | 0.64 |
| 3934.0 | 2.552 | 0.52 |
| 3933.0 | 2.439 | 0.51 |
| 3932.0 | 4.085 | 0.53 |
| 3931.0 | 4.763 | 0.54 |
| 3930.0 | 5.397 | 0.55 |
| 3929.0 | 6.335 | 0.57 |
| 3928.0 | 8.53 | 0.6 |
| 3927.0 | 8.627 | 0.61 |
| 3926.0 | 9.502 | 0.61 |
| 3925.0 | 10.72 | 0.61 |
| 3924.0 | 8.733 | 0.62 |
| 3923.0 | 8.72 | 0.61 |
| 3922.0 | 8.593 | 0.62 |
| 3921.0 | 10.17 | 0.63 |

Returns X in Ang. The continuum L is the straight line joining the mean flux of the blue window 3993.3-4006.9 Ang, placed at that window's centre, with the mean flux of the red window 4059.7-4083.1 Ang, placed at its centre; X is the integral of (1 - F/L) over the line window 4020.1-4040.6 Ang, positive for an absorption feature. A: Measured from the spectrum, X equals -0.9 Ang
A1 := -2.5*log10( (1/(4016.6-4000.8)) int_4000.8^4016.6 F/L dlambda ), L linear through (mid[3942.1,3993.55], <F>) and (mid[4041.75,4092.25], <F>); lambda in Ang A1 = -0.20 mag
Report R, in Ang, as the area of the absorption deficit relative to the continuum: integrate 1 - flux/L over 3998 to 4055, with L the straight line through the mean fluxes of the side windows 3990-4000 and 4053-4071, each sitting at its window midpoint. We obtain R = -1.6 Ang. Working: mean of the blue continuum 12.6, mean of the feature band 12.9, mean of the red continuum 12.5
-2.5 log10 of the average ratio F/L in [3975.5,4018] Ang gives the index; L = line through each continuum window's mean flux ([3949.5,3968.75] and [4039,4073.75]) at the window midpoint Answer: -0.17 mag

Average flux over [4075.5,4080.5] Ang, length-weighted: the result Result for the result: 12.4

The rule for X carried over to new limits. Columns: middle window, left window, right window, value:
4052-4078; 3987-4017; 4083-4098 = 1.4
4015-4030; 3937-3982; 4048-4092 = -3.4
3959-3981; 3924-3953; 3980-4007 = 6.2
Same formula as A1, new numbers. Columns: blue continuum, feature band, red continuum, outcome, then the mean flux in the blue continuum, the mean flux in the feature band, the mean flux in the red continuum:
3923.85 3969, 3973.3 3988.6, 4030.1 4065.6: -0.13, 7.59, 10.5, 12.7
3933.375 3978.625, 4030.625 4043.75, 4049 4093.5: -0.15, 7.37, 13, 12.9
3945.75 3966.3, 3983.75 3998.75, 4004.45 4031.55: -0.07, 9.85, 12.5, 13.2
